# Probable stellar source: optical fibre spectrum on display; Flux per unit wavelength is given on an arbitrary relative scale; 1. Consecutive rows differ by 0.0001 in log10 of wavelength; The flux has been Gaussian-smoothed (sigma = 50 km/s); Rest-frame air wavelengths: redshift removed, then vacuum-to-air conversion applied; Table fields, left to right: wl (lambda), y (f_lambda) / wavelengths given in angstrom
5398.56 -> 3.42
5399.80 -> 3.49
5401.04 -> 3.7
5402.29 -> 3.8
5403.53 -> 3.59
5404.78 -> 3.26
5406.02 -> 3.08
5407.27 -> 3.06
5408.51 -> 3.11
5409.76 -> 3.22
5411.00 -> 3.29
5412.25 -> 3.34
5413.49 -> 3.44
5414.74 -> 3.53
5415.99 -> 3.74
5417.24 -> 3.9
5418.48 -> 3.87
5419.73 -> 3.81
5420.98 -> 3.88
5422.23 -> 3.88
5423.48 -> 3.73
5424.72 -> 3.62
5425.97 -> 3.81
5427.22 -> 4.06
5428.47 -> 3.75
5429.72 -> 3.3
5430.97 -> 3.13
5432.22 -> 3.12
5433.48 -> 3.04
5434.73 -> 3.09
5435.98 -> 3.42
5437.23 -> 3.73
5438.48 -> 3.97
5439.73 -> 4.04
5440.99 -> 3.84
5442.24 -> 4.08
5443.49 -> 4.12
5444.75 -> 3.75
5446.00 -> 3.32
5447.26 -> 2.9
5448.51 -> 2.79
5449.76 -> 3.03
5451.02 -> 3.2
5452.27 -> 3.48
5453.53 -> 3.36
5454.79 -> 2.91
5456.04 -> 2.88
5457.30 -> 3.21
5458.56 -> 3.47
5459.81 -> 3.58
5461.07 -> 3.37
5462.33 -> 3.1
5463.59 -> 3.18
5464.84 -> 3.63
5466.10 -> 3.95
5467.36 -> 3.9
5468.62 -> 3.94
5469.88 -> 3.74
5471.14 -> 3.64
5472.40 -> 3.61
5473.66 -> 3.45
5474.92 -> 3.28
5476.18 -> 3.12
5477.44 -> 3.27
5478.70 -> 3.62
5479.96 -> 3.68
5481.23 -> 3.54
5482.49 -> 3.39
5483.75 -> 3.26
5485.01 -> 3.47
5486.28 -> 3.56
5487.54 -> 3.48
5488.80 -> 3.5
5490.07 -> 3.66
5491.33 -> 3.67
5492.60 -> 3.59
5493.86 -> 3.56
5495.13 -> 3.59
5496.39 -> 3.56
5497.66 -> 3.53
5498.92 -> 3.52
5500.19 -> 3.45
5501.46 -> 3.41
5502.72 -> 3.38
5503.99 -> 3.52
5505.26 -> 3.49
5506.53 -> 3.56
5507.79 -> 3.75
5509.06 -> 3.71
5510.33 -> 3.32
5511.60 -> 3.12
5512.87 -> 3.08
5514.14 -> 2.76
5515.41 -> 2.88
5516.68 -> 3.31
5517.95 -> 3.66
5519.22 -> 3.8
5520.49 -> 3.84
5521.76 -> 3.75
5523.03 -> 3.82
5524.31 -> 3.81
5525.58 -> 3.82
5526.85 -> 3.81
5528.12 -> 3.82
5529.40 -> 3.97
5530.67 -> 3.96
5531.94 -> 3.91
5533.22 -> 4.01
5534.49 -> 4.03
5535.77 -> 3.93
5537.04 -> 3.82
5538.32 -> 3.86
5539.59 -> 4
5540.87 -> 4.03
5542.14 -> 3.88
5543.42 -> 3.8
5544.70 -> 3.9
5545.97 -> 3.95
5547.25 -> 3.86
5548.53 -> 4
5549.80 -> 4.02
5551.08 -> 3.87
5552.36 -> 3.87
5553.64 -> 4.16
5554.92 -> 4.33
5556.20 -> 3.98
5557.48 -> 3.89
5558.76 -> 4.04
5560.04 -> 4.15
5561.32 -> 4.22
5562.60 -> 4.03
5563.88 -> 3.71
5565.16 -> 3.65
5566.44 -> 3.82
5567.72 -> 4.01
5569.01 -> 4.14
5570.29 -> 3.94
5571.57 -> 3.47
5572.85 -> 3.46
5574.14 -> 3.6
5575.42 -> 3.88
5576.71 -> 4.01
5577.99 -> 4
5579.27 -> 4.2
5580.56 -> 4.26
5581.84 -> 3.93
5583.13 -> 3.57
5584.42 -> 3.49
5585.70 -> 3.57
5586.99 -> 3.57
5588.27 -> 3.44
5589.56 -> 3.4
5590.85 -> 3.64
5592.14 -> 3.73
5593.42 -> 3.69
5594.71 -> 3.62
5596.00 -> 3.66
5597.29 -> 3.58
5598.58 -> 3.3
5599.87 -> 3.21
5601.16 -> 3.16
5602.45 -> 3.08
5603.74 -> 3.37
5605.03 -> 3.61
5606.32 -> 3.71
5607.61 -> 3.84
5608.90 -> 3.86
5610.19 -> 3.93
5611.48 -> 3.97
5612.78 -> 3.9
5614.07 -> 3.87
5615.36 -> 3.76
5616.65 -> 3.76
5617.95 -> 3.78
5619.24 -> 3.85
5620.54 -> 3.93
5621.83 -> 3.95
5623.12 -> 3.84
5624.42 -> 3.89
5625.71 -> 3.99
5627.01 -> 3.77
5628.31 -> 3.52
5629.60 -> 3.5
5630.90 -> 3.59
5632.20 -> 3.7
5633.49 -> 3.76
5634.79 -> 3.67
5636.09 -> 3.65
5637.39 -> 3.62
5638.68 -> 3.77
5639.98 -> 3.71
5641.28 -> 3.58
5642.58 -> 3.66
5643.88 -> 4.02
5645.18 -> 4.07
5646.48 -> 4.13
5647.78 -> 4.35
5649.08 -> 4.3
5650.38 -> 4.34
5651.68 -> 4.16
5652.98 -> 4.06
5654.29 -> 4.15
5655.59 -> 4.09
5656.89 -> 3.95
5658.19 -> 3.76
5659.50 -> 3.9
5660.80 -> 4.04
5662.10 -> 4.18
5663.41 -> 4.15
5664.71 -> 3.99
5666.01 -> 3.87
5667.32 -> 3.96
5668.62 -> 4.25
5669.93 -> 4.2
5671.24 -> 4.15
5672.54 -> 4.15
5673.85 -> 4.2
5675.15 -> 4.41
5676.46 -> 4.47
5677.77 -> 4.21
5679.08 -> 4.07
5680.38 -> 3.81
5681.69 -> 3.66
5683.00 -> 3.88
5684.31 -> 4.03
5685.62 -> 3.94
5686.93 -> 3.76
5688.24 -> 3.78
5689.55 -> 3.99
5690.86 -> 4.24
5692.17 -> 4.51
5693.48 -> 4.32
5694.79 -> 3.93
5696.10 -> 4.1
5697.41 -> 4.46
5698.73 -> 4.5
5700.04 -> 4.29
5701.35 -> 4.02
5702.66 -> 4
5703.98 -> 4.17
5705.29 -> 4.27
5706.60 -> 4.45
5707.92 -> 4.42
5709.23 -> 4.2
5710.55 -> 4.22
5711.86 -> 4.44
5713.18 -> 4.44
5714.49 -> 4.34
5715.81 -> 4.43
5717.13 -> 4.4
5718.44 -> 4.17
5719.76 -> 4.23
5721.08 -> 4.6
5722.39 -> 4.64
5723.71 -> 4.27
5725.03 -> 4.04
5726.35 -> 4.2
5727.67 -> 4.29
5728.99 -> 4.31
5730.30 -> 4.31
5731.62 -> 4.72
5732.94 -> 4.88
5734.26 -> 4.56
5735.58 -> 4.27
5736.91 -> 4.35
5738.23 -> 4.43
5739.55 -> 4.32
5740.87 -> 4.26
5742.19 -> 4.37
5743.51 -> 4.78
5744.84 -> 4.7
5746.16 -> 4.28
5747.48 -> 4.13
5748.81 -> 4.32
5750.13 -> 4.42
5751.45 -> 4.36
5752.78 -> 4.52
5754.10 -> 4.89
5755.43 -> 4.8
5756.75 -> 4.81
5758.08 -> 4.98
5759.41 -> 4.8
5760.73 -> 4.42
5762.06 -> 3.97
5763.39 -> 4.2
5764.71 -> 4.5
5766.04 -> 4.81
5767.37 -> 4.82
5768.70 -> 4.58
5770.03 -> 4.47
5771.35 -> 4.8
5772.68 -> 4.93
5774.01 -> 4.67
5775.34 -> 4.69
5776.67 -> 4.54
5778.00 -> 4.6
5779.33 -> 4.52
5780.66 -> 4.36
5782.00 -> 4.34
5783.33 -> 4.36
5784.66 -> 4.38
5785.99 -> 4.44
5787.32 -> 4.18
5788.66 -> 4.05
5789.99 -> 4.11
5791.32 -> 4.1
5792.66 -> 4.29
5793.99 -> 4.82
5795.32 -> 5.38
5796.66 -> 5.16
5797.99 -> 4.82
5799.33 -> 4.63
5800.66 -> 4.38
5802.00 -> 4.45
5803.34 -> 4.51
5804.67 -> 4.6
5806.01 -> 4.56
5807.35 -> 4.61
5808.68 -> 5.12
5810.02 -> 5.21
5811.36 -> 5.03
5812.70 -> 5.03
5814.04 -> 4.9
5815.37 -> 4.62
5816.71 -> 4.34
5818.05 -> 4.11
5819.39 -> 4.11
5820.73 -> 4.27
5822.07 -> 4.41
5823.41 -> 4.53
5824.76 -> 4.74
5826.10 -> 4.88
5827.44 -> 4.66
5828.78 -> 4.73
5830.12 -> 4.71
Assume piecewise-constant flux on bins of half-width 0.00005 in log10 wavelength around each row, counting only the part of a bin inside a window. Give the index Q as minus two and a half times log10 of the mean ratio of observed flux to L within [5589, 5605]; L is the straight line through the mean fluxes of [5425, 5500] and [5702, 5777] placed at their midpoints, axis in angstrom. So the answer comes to 0.15 mag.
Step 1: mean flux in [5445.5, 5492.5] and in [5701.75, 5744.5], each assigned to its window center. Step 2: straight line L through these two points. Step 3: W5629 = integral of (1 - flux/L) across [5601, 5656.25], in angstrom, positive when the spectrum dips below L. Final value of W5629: 2.6 angstrom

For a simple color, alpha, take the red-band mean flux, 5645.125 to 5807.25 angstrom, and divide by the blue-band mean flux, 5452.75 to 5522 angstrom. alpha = 1.25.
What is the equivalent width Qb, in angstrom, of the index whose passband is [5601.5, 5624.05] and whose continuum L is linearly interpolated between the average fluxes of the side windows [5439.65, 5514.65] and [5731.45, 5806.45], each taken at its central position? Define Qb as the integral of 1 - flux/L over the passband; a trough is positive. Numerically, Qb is 1.1 angstrom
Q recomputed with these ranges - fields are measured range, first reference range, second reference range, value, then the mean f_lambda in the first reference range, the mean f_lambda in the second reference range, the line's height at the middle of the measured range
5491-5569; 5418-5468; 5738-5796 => 0.01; 3.51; 4.51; 3.78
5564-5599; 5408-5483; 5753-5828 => 0.06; 3.5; 4.59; 3.93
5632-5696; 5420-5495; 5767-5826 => 0.04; 3.5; 4.58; 4.16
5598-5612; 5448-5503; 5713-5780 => 0.12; 3.45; 4.49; 3.95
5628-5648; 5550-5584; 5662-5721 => 0.09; 3.93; 4.17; 4.07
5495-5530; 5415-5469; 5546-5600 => 0.04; 3.53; 3.82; 3.68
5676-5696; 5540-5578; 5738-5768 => 0.07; 3.92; 4.52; 4.31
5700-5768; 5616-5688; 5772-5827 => -0.03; 3.95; 4.58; 4.3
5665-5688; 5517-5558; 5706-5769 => 0.06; 3.91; 4.45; 4.28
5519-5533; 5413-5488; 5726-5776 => -0.02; 3.52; 4.53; 3.77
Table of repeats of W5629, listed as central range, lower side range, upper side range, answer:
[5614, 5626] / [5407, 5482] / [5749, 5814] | 0.64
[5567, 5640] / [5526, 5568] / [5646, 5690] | 5.29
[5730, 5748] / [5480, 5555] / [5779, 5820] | -0.35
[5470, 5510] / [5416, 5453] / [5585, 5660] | 1.32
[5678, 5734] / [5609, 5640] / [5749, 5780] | 0.41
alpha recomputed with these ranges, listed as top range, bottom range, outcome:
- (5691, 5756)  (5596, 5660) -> 1.15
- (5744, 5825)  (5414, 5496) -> 1.30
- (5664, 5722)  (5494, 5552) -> 1.13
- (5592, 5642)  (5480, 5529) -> 1.05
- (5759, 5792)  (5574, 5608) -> 1.23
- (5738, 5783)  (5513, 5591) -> 1.19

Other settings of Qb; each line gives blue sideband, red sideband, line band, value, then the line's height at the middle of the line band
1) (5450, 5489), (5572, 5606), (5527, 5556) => -3.3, 3.55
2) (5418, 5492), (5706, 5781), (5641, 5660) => 0.6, 4.17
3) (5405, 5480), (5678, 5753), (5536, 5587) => -1.0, 3.83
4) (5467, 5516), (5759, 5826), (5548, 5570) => -1.6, 3.72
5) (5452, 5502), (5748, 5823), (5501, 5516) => 1.1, 3.59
